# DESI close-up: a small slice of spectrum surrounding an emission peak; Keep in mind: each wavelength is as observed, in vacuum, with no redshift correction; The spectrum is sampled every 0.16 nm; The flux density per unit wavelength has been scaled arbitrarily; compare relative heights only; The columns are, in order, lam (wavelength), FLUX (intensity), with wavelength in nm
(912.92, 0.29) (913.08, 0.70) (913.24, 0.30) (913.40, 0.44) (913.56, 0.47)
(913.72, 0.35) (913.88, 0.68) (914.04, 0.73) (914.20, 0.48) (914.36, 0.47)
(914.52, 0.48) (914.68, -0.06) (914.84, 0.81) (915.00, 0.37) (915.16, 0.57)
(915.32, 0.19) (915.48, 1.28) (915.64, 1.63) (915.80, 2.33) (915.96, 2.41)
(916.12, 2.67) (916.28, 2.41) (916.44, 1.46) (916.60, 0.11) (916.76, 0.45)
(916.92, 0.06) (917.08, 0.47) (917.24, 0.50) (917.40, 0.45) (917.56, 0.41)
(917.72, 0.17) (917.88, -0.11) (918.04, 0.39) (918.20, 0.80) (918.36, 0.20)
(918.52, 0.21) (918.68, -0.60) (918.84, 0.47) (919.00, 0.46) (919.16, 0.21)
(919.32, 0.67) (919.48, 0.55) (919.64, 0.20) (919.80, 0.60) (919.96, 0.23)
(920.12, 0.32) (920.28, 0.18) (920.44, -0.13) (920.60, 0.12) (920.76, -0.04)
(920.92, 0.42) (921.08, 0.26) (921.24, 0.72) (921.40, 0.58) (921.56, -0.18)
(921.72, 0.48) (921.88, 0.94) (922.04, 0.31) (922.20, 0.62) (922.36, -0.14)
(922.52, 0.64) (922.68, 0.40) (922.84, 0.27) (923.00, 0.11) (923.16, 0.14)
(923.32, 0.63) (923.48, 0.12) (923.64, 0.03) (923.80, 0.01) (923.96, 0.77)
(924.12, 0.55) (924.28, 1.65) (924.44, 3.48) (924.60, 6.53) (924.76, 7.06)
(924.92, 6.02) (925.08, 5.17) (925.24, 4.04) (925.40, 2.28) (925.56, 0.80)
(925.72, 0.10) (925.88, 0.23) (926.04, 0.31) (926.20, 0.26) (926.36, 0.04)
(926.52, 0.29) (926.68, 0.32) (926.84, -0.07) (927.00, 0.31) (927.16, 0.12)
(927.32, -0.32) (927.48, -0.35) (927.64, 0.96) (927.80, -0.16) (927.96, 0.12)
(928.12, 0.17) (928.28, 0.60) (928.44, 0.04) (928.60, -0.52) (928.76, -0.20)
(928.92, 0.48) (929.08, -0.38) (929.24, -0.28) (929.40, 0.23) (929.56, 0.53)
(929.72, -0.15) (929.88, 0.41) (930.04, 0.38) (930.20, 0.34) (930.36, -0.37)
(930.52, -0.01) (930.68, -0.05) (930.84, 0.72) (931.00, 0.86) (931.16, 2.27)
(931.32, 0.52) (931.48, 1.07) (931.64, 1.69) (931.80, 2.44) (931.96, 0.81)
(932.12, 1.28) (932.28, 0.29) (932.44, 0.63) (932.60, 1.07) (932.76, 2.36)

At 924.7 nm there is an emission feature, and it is [O III] 5007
